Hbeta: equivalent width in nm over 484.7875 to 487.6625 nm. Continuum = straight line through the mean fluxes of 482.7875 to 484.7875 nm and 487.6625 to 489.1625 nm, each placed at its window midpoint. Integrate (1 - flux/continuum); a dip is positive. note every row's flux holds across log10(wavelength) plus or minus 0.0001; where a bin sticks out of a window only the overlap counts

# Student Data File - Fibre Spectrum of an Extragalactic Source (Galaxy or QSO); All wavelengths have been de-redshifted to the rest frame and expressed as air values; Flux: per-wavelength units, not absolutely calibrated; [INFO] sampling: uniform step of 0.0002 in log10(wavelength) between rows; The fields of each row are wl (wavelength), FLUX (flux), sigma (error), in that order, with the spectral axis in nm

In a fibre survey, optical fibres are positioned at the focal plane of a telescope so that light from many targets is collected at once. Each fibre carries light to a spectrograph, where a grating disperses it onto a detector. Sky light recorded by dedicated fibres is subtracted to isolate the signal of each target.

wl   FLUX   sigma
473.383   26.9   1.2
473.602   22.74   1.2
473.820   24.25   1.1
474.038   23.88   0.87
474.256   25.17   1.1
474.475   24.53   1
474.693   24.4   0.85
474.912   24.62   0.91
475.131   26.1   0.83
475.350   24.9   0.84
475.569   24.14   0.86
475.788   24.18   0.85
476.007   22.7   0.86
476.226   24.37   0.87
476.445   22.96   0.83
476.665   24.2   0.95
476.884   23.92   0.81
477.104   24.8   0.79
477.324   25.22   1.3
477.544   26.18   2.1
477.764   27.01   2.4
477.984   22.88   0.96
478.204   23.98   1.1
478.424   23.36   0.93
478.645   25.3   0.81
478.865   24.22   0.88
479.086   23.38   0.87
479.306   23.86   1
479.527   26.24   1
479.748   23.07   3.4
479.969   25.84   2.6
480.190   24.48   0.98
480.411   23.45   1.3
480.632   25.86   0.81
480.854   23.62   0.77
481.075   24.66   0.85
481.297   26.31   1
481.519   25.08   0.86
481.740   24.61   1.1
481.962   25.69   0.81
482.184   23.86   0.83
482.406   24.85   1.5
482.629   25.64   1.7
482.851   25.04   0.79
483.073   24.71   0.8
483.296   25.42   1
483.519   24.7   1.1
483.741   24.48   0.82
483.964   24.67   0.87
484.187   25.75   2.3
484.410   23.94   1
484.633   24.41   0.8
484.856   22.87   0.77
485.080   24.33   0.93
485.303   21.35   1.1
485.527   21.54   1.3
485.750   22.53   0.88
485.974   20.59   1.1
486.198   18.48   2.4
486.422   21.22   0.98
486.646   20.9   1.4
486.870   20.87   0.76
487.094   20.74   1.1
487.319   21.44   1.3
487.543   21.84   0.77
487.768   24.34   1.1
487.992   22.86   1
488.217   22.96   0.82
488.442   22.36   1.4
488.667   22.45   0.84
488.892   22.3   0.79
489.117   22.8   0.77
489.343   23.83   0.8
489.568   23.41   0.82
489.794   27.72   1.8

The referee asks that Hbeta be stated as 0.28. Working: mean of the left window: 24.7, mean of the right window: 22.9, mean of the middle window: 21.4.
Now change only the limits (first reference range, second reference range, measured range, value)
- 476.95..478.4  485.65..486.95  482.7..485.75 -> -0.32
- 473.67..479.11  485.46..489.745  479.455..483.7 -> -0.28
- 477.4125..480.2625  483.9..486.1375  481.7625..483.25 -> -0.08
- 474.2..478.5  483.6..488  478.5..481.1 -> -0.08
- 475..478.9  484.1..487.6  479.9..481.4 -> -0.09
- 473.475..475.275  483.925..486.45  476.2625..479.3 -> -0.06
